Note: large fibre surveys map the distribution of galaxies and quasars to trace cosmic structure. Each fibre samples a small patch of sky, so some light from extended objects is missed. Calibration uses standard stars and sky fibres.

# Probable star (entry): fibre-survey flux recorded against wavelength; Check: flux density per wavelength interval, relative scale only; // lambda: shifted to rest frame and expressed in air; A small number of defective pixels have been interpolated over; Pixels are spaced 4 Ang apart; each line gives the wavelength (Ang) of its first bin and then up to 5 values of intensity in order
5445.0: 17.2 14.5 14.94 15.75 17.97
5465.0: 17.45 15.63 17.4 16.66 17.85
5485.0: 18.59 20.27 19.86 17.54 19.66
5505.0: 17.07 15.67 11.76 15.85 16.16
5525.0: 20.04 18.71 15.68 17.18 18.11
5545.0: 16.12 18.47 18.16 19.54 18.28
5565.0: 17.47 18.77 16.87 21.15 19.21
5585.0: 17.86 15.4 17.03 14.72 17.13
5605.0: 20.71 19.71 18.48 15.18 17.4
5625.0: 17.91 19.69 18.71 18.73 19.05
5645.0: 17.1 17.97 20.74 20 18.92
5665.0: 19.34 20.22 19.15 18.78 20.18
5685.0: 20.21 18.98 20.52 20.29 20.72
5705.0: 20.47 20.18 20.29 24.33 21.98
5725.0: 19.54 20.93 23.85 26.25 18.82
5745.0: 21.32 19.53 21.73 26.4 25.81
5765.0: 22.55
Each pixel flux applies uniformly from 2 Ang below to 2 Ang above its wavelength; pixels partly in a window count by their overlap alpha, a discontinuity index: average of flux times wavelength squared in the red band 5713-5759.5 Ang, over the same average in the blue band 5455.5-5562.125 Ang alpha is 1.4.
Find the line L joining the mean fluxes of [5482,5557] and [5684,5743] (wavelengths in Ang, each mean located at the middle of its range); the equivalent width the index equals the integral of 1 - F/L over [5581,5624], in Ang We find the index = 3.7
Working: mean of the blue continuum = 17.6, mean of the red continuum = 21.2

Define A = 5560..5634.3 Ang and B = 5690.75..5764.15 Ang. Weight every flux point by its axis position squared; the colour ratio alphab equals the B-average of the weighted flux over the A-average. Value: 1.27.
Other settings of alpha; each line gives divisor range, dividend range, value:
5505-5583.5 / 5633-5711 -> 1.17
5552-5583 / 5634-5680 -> 1.06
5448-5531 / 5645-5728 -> 1.26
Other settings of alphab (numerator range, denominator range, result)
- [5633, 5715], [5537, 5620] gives 1.13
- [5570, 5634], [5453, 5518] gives 1.09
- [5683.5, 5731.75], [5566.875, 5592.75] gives 1.20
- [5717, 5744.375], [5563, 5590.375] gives 1.28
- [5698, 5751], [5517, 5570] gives 1.28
